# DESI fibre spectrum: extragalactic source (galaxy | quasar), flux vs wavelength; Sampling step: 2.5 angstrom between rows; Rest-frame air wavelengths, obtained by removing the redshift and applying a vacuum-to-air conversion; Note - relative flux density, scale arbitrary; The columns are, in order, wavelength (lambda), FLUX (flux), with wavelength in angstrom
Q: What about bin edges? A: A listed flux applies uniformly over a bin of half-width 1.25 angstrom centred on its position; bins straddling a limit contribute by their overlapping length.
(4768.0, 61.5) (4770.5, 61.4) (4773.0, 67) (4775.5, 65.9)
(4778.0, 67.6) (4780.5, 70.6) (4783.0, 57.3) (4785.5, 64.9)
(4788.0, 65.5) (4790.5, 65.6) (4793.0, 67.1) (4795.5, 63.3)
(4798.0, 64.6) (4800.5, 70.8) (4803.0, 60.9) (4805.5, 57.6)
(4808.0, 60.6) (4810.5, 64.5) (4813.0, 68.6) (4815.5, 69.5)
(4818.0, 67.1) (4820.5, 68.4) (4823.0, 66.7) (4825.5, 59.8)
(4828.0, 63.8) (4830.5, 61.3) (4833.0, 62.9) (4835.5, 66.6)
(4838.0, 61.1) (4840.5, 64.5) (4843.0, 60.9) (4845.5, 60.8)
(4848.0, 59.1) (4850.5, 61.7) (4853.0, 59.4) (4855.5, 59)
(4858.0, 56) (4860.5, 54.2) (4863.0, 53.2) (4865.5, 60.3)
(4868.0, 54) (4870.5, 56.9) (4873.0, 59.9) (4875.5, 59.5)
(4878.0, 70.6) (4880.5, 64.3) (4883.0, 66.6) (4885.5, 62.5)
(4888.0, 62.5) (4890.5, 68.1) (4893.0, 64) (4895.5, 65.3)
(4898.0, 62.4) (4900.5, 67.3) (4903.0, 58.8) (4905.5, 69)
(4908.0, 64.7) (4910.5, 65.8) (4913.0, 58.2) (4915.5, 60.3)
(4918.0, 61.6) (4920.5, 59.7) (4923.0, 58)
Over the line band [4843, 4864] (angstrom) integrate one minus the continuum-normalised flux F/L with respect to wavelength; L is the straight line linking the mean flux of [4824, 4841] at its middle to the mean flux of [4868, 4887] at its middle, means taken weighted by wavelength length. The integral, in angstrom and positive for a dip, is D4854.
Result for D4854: 1.49 angstrom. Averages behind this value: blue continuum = 62.8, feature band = 58.2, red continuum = 62.3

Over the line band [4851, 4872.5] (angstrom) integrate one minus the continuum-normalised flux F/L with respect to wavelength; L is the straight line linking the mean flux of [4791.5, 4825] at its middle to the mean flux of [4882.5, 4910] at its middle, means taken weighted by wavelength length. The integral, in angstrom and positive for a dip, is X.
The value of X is 2.6 angstrom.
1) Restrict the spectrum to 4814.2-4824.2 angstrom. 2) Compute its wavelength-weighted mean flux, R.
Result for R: 67.9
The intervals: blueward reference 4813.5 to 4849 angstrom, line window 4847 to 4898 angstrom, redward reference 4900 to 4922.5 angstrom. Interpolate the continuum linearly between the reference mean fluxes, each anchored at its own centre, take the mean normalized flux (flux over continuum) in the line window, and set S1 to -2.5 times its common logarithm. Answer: 0.04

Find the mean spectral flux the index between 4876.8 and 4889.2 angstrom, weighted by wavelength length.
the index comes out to 65.3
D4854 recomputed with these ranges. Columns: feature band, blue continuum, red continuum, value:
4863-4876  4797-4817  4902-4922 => 1.2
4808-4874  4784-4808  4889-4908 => 3.0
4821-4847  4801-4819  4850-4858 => -0.6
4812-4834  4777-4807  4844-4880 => -1.1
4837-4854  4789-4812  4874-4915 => 0.8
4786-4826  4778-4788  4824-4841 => -0.8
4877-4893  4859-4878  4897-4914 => -1.4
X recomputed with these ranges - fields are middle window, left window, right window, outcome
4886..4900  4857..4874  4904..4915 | -0.8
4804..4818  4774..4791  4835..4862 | -0.3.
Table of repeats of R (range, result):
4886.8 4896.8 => 65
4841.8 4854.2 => 60.4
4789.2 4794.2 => 66.3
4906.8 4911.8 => 65.2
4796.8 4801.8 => 67.7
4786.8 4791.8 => 65.6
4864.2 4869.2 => 57.1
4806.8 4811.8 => 62.6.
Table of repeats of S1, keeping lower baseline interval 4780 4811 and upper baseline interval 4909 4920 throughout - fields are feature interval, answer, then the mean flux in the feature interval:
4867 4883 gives 0.01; 61.4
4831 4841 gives -0.01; 63.5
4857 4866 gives 0.13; 55.6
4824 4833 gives 0.02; 61.9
